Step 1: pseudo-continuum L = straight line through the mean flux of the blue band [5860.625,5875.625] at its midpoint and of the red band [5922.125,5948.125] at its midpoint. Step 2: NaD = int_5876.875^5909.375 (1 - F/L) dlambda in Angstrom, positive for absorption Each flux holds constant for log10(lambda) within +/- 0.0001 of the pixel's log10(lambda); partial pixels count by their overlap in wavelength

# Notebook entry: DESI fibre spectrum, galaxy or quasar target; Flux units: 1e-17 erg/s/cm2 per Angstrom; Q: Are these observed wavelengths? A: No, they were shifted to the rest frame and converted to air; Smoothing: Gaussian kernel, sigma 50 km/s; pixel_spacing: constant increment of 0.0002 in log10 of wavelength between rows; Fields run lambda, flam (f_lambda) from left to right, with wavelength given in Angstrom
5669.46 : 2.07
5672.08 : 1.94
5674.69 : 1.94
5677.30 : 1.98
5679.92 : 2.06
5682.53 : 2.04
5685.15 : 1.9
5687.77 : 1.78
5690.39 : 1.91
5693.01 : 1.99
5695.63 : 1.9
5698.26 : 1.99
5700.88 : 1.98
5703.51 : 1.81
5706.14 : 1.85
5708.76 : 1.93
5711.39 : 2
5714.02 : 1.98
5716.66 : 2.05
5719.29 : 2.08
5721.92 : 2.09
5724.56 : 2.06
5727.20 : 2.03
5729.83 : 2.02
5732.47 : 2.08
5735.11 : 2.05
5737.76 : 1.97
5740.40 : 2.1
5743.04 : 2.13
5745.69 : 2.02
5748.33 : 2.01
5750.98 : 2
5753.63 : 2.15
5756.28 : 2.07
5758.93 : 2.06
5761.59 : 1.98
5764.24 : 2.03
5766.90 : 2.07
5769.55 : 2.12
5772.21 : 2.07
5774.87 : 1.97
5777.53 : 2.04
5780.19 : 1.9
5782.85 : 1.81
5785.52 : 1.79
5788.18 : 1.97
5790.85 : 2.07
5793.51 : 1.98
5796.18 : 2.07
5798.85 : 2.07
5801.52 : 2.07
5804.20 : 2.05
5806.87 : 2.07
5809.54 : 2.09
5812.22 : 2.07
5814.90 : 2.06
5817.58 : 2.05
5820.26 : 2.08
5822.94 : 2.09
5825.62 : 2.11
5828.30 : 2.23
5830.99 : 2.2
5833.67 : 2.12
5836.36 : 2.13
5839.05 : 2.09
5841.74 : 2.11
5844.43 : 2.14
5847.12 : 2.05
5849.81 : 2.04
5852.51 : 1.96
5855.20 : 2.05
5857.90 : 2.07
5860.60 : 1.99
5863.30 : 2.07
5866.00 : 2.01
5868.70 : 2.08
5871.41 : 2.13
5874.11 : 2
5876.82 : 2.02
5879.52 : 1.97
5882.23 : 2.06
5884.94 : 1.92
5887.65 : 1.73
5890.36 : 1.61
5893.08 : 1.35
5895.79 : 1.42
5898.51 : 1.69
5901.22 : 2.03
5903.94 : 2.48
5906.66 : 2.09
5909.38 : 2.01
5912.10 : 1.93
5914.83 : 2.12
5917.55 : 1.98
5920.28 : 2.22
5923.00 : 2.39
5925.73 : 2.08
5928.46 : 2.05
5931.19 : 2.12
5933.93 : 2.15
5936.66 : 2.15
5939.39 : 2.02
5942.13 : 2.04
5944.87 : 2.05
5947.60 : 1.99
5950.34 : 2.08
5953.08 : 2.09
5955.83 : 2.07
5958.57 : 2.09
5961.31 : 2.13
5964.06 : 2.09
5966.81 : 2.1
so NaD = 3.25 Angstrom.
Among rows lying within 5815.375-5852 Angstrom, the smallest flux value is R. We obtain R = 2.04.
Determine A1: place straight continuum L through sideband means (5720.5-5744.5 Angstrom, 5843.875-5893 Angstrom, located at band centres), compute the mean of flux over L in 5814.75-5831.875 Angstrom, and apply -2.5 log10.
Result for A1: -0.06 mag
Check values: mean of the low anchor 2.06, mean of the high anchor 1.98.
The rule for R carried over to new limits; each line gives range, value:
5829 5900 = 1.35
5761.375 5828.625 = 1.79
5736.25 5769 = 1.97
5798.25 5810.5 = 2.05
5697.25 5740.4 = 1.81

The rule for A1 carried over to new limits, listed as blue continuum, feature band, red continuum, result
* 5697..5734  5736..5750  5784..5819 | -0.02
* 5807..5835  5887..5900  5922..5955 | 0.33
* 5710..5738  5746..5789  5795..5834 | 0.03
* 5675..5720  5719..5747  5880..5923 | -0.06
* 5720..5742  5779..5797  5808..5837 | 0.08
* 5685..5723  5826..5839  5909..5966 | -0.07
